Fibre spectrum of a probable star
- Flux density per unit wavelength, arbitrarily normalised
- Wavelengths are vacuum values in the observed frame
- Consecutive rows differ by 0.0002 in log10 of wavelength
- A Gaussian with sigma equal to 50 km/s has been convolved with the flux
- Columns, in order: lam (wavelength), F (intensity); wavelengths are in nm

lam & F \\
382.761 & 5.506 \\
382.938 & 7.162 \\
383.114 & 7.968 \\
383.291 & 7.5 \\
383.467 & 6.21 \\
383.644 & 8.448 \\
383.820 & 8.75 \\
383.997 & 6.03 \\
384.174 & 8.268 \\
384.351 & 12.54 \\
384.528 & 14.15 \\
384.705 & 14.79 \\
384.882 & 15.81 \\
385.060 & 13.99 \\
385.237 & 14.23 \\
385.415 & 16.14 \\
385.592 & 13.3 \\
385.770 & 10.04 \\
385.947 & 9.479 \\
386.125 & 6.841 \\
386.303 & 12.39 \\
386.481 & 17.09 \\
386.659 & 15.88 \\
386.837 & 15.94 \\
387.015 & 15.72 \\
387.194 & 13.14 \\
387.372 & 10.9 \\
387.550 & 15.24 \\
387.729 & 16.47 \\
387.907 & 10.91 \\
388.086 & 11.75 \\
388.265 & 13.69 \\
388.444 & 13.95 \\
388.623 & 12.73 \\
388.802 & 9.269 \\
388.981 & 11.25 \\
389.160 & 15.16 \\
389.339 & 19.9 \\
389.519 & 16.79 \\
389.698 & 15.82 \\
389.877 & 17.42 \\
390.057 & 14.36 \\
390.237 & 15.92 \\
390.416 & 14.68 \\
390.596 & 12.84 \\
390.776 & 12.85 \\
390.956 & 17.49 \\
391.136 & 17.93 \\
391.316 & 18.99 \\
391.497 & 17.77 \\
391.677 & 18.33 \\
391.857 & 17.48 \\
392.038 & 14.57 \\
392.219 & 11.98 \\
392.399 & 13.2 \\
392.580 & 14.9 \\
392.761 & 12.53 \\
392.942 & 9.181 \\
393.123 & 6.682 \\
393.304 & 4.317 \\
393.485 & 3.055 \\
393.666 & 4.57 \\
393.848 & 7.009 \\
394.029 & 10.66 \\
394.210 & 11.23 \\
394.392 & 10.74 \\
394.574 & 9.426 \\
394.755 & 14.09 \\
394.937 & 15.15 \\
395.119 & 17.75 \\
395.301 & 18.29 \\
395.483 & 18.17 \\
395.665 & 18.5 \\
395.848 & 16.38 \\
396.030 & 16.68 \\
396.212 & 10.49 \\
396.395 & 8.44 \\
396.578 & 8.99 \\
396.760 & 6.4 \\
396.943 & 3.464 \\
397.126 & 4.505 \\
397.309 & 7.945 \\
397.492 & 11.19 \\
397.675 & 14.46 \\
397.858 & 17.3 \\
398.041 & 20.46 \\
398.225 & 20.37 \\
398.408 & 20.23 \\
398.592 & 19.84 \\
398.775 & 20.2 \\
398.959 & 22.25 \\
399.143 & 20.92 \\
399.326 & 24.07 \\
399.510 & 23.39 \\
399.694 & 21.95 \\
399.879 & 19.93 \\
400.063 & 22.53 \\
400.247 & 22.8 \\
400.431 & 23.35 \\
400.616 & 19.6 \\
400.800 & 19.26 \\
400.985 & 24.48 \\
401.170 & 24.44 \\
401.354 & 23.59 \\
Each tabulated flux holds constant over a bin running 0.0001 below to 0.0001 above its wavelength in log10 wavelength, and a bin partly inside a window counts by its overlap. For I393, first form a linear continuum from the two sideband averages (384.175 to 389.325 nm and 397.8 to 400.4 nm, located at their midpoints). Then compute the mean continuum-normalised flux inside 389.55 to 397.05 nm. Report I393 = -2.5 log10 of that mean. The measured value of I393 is 0.31 mag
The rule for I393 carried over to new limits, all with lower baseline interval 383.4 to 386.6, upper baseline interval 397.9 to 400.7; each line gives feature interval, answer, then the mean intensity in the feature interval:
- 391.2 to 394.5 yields 0.41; 11.5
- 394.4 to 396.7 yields 0.31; 14.1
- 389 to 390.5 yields -0.08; 16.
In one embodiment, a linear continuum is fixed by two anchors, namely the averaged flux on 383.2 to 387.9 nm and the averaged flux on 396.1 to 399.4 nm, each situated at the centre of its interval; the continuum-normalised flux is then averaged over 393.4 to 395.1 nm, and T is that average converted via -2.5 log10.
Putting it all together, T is 0.366 mag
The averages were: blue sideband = 12.3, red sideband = 14.5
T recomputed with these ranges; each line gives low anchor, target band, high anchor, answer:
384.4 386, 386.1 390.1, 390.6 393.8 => -0.08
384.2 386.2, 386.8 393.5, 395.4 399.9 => 0.00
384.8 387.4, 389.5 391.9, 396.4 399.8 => -0.14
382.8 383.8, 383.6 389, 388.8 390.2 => -0.14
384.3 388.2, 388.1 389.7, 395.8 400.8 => 0.01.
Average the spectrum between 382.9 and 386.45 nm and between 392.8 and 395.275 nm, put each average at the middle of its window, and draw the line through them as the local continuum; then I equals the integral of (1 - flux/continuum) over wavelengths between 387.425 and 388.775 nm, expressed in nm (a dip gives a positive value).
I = -0.36 nm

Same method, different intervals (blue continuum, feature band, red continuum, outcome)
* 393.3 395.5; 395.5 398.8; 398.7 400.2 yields 0.66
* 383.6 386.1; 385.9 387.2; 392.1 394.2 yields -0.26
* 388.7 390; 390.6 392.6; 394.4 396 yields -0.07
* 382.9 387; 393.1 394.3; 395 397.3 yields 0.52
